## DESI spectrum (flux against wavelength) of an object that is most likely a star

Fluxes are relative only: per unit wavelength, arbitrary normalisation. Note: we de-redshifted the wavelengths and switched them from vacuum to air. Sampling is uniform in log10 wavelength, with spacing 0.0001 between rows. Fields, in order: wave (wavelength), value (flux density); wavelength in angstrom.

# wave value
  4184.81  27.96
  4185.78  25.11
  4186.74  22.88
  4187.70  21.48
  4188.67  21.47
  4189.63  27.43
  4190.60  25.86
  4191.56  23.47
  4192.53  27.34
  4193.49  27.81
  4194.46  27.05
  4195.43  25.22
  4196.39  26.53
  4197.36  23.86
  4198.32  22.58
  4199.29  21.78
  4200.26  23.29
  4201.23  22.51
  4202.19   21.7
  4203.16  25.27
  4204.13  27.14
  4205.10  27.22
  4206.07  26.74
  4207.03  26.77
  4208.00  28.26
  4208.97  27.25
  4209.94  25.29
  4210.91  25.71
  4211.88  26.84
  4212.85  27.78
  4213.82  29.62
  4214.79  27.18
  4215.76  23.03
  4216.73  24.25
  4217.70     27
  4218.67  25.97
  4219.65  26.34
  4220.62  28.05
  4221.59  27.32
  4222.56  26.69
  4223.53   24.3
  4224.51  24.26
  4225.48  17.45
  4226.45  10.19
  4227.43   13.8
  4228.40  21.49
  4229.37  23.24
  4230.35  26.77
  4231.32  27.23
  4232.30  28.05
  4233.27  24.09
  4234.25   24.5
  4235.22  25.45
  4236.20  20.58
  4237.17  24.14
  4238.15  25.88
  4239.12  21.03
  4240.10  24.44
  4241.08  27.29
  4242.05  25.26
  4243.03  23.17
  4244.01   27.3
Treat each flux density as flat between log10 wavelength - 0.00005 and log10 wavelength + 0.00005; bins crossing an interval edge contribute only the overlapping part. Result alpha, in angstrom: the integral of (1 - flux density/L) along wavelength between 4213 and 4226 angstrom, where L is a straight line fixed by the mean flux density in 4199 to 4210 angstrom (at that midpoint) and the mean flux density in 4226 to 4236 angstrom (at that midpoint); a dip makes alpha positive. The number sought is -0.98 angstrom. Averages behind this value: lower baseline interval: 25.3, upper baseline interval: 22.5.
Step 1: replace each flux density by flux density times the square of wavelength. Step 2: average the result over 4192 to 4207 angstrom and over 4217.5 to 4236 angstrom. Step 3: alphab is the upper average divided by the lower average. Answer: 0.96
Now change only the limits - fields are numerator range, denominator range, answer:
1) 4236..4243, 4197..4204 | 1.06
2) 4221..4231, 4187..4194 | 0.89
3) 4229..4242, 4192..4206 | 1.01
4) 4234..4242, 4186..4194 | 1.00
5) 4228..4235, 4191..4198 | 0.99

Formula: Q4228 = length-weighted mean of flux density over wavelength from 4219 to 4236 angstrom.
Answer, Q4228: 23.4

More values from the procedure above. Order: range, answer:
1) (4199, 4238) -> 24.6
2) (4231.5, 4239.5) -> 24.4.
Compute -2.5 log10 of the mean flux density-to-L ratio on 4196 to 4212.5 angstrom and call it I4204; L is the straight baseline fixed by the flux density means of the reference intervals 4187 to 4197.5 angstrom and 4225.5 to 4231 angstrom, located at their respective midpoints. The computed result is -0.09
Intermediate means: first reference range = 25.2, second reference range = 19.2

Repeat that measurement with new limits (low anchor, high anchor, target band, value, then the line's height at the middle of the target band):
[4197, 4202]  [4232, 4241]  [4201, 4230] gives -0.06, 23.4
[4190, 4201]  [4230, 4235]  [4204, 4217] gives -0.05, 25.4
